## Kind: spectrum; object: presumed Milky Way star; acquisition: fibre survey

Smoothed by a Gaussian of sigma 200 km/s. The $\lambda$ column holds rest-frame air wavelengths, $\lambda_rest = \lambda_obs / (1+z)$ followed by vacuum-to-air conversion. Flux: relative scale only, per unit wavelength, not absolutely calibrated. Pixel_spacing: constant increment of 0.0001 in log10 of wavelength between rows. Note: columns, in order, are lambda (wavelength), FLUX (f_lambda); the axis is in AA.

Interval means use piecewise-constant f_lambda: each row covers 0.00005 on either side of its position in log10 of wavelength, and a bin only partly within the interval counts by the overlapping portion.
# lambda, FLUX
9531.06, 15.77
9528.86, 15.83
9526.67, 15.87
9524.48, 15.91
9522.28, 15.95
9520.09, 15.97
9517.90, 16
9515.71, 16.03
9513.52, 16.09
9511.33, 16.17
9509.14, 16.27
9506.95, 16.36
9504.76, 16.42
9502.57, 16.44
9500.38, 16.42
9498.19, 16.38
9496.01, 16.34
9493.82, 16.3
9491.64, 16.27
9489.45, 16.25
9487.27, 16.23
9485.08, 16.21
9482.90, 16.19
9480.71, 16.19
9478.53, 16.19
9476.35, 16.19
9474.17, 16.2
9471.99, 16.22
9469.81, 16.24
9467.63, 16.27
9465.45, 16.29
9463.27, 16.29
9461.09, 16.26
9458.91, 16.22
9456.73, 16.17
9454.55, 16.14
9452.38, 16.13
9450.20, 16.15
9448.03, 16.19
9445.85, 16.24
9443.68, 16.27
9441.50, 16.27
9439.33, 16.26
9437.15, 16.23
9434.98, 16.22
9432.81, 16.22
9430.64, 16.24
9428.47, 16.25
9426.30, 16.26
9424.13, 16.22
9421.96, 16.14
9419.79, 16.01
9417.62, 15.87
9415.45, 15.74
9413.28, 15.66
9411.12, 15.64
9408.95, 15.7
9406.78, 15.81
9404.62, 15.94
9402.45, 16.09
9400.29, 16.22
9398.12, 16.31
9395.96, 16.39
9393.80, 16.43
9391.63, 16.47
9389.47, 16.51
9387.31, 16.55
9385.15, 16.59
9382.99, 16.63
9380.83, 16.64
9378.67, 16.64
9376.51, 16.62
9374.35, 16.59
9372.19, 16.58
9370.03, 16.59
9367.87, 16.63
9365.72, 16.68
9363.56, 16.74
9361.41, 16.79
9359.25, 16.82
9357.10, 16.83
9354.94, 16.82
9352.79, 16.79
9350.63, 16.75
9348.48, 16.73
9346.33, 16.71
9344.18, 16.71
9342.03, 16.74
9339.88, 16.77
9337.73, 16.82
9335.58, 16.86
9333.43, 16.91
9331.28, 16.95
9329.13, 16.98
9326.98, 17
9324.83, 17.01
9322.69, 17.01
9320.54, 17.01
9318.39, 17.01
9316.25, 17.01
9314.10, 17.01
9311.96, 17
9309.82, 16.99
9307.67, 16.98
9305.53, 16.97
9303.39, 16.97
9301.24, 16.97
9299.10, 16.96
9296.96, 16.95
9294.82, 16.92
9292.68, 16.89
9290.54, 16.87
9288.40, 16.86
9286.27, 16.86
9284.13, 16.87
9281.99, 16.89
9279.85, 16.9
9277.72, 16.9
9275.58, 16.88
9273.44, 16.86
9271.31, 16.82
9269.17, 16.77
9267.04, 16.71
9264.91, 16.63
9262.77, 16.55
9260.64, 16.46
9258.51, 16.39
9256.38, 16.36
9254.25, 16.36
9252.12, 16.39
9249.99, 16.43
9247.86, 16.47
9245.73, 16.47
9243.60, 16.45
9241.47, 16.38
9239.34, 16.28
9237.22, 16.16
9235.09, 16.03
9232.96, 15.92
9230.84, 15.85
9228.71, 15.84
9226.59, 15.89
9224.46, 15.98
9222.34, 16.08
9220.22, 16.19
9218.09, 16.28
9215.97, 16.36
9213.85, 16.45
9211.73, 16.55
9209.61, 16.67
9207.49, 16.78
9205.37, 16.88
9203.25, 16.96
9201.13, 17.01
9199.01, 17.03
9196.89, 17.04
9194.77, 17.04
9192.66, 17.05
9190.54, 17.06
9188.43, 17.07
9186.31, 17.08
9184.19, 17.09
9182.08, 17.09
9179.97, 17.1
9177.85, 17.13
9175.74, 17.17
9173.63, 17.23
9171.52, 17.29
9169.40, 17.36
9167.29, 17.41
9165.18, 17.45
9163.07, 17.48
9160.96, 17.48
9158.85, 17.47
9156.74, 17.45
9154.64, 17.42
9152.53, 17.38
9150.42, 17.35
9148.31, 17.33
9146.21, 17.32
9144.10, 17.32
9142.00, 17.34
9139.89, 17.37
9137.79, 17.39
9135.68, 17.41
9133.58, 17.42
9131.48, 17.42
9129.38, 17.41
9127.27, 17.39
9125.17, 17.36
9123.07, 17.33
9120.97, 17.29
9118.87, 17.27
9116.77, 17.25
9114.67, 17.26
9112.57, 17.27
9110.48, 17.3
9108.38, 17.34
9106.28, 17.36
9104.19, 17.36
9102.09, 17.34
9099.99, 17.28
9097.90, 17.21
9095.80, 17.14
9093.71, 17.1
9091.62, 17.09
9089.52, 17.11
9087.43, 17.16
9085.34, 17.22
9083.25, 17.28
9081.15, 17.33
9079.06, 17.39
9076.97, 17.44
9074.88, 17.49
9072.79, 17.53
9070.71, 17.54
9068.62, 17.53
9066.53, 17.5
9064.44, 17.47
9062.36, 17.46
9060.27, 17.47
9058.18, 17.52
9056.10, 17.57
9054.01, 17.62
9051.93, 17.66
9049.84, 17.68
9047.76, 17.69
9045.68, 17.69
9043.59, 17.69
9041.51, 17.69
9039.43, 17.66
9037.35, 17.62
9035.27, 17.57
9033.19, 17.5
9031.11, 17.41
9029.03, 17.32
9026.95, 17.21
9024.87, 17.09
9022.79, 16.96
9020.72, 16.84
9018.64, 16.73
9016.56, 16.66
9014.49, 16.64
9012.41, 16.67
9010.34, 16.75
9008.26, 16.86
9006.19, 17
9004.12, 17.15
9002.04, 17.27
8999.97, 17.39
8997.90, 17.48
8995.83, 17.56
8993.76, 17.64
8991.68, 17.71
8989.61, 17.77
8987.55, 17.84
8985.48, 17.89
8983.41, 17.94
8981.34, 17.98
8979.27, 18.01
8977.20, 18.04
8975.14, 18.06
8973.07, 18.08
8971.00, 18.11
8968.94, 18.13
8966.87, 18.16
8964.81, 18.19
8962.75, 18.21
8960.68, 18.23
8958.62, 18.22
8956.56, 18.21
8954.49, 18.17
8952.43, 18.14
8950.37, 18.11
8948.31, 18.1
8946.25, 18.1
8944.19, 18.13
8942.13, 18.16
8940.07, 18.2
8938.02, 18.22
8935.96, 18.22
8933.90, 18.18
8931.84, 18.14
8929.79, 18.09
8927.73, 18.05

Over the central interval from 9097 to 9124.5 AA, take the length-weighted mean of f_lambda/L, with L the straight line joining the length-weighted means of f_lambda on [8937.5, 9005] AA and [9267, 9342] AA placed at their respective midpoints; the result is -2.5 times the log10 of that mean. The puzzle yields 0.01 mag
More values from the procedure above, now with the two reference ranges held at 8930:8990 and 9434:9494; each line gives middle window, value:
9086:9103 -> 0.027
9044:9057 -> 0.008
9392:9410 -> 0.022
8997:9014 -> 0.055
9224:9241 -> 0.071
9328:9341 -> -0.011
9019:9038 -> 0.037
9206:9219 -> 0.040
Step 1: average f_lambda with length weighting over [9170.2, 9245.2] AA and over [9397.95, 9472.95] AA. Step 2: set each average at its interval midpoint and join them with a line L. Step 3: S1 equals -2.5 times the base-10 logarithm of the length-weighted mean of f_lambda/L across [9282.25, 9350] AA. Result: -0.03 mag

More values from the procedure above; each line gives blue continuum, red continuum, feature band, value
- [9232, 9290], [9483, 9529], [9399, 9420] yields 0.03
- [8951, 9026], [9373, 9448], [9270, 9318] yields -0.02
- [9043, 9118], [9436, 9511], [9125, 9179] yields -0.01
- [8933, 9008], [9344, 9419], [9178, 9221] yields 0.02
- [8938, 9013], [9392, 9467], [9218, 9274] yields 0.03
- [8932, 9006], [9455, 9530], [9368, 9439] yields 0.02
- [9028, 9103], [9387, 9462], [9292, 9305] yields -0.02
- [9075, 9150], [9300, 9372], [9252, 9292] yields 0.02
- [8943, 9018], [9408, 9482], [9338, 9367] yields -0.02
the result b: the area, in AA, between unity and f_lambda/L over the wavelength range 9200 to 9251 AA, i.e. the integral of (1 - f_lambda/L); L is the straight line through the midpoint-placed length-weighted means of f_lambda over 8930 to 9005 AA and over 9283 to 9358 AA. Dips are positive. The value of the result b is 2.49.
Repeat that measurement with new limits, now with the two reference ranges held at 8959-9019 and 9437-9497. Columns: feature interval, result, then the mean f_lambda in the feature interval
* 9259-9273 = 0.1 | 16.7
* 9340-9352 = -0.1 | 16.7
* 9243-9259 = 0.4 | 16.4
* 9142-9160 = -0.3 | 17.4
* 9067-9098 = 0.0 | 17.3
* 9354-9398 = -0.3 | 16.6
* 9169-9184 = -0.1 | 17.2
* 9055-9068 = -0.1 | 17.5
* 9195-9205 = 0.0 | 17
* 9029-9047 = -0.1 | 17.6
